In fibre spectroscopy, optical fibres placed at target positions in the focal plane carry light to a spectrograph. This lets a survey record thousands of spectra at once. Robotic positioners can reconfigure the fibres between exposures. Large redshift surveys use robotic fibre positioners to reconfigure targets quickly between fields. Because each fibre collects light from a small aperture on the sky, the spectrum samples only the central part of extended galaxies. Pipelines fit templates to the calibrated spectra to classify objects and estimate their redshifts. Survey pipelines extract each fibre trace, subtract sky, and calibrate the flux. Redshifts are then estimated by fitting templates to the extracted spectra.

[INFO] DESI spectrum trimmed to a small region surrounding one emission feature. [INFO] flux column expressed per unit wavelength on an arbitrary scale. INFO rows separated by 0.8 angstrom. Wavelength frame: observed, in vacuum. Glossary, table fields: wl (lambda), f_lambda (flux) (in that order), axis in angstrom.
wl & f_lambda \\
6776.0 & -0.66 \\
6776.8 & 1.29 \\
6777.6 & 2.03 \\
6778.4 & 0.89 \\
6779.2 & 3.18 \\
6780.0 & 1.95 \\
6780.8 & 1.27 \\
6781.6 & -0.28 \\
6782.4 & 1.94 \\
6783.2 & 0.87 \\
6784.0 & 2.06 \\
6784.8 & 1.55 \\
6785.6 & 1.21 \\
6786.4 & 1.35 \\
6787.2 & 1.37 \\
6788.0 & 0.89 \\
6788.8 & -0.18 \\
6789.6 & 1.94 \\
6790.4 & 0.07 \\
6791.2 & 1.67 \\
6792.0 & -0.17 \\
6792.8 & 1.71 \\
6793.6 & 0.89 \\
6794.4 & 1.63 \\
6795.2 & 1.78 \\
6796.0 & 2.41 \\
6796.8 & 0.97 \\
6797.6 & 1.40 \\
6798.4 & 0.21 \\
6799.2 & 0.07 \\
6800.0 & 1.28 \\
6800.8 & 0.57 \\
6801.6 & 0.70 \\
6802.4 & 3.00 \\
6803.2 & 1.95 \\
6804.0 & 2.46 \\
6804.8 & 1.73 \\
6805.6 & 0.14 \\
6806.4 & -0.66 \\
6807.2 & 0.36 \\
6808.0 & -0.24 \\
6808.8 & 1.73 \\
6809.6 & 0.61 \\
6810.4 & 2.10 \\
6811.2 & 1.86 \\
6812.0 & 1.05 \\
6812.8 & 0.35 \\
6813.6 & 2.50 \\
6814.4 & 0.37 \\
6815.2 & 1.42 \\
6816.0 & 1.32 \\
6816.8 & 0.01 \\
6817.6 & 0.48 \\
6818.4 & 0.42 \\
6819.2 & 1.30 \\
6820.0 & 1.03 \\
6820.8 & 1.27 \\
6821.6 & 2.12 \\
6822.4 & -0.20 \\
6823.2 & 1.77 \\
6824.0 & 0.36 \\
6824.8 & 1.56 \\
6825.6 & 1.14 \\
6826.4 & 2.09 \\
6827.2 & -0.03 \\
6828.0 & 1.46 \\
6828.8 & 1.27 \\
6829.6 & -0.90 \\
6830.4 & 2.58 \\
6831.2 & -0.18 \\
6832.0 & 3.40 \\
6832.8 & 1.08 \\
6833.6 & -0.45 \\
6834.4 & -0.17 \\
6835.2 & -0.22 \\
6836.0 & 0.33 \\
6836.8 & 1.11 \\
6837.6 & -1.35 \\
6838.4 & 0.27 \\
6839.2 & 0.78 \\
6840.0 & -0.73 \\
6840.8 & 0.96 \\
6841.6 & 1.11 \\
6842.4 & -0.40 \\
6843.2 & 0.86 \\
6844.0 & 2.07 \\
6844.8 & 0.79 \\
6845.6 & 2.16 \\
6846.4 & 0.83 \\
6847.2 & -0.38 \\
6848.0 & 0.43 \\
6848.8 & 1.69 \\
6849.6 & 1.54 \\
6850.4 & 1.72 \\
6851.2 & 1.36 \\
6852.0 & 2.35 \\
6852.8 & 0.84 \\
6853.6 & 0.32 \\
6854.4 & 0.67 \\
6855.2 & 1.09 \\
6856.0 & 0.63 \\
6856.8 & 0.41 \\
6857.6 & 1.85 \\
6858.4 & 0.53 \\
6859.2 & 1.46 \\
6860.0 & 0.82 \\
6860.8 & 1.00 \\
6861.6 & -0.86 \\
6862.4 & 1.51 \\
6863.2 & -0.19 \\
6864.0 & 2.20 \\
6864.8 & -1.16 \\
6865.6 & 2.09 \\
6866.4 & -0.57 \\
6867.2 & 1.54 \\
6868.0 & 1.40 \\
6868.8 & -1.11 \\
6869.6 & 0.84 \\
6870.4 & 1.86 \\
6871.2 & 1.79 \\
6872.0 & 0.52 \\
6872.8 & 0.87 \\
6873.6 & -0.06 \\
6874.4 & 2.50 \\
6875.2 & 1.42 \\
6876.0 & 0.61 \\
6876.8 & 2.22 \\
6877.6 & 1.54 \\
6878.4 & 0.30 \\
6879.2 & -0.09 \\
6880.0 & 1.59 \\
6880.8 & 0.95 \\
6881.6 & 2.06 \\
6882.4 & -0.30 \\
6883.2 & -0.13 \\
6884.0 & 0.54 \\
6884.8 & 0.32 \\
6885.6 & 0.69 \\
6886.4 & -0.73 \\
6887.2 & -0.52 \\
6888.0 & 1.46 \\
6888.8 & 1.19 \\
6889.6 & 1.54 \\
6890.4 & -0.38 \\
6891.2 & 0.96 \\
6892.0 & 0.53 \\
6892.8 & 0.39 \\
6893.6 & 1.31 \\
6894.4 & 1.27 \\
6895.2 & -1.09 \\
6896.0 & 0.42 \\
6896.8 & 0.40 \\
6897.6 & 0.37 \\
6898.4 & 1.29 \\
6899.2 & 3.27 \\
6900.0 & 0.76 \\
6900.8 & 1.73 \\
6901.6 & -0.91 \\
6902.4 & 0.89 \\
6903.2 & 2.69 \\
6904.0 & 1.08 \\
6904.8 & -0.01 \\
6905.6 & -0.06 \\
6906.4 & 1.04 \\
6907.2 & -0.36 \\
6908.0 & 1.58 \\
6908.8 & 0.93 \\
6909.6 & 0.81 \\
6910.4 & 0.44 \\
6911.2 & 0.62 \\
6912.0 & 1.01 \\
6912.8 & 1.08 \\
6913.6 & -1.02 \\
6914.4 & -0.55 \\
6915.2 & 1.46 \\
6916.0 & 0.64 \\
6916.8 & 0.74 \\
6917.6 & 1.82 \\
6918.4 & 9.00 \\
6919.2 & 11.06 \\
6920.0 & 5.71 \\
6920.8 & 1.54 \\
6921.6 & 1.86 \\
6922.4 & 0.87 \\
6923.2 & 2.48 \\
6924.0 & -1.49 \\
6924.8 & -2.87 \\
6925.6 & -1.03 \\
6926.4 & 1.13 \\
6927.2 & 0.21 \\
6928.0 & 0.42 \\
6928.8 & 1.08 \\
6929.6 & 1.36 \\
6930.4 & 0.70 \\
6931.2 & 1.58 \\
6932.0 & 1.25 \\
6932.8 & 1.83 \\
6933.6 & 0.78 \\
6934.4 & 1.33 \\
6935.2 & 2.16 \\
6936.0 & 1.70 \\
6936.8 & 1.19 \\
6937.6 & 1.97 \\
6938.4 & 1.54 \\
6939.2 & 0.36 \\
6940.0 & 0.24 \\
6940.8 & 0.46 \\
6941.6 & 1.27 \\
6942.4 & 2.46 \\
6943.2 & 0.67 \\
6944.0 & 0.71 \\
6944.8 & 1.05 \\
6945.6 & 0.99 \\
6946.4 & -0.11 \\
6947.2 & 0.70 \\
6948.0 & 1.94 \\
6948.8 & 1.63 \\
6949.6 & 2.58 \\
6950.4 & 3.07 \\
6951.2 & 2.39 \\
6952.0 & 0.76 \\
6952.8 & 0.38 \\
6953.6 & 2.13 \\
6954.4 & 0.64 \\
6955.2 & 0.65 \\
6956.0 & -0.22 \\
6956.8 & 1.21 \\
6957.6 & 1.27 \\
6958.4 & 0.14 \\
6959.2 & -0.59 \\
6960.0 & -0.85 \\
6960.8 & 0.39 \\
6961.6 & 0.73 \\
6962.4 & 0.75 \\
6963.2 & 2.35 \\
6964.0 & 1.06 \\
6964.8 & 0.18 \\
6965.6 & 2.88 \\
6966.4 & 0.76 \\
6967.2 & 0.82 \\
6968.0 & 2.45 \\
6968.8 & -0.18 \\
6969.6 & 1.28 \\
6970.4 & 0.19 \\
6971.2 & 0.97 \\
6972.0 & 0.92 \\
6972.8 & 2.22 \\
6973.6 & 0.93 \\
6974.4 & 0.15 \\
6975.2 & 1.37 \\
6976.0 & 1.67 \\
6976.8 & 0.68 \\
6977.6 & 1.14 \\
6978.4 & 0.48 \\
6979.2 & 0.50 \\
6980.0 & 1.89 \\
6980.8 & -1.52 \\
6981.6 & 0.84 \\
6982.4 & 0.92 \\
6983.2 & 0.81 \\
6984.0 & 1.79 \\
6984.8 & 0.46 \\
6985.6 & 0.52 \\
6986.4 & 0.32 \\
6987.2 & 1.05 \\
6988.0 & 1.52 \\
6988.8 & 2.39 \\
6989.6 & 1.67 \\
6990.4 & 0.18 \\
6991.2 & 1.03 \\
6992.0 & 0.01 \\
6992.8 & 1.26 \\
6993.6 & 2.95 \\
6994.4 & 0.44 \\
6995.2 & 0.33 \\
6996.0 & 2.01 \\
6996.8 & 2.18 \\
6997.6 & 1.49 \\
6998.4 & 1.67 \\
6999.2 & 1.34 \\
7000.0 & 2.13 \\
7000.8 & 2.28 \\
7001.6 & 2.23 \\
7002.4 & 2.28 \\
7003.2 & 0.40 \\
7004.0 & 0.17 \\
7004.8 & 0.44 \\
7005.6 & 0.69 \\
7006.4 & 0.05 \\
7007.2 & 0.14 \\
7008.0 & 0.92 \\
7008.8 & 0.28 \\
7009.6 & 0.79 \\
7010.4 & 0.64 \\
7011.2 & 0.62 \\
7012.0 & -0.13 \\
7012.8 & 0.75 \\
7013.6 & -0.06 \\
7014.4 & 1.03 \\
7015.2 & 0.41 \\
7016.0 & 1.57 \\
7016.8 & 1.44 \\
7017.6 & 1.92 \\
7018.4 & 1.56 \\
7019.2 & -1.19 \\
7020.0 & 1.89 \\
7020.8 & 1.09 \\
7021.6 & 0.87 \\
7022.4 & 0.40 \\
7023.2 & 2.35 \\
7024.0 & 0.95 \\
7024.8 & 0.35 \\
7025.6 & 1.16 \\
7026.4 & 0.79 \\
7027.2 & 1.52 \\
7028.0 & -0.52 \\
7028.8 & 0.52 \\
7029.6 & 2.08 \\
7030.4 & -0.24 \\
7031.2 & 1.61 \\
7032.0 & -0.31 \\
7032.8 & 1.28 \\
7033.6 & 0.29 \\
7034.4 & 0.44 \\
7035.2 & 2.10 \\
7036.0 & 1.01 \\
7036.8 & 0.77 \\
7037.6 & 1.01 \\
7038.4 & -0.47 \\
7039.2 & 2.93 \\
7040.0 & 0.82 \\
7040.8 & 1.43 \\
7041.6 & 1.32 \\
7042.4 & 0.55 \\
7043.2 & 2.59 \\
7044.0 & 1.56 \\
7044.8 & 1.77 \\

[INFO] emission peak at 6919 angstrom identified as H-alpha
